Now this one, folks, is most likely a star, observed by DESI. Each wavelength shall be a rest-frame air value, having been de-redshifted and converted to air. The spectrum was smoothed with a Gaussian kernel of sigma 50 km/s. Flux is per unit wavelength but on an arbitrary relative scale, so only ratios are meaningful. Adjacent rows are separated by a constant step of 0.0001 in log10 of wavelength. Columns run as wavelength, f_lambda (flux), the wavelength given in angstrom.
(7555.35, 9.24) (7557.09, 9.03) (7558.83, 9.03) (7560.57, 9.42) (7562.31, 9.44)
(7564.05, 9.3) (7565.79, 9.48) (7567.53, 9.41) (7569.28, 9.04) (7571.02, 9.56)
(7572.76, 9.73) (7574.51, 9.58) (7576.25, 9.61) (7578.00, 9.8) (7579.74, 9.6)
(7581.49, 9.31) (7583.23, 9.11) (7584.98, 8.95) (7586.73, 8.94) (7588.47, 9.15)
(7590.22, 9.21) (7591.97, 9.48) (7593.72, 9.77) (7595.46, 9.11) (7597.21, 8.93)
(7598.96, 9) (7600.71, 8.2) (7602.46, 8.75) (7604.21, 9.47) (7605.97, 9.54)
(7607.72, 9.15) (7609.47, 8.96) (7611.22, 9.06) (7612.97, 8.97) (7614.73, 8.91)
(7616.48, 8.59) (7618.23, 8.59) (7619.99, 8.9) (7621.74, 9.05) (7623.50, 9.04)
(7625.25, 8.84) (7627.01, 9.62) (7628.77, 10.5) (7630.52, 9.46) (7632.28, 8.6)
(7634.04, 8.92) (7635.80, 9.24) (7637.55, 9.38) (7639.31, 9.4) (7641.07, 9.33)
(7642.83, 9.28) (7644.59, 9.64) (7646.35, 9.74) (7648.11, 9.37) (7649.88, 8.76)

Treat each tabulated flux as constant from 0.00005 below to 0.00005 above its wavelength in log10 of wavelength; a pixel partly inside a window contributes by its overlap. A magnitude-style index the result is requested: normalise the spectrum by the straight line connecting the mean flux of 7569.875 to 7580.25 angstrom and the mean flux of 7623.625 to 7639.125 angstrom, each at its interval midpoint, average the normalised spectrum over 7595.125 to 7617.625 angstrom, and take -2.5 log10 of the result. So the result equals 0.06 mag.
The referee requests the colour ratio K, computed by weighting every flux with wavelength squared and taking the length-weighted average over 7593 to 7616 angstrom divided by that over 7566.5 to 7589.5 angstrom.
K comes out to 0.97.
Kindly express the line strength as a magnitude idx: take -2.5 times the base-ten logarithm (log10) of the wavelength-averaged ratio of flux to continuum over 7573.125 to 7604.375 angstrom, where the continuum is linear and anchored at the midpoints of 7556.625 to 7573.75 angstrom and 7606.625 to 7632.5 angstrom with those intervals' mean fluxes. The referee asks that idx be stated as 0.00 mag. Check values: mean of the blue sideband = 9.35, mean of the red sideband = 9.1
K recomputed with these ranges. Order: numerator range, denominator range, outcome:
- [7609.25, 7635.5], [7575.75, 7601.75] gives 0.99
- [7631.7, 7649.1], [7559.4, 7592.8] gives 1.01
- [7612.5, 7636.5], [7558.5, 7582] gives 0.97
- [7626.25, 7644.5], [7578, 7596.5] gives 1.02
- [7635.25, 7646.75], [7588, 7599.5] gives 1.03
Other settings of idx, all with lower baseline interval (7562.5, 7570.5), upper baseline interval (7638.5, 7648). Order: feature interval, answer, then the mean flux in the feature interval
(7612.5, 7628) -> 0.06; 8.95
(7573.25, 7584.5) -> -0.02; 9.49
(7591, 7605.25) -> 0.03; 9.09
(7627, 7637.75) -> 0.01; 9.37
